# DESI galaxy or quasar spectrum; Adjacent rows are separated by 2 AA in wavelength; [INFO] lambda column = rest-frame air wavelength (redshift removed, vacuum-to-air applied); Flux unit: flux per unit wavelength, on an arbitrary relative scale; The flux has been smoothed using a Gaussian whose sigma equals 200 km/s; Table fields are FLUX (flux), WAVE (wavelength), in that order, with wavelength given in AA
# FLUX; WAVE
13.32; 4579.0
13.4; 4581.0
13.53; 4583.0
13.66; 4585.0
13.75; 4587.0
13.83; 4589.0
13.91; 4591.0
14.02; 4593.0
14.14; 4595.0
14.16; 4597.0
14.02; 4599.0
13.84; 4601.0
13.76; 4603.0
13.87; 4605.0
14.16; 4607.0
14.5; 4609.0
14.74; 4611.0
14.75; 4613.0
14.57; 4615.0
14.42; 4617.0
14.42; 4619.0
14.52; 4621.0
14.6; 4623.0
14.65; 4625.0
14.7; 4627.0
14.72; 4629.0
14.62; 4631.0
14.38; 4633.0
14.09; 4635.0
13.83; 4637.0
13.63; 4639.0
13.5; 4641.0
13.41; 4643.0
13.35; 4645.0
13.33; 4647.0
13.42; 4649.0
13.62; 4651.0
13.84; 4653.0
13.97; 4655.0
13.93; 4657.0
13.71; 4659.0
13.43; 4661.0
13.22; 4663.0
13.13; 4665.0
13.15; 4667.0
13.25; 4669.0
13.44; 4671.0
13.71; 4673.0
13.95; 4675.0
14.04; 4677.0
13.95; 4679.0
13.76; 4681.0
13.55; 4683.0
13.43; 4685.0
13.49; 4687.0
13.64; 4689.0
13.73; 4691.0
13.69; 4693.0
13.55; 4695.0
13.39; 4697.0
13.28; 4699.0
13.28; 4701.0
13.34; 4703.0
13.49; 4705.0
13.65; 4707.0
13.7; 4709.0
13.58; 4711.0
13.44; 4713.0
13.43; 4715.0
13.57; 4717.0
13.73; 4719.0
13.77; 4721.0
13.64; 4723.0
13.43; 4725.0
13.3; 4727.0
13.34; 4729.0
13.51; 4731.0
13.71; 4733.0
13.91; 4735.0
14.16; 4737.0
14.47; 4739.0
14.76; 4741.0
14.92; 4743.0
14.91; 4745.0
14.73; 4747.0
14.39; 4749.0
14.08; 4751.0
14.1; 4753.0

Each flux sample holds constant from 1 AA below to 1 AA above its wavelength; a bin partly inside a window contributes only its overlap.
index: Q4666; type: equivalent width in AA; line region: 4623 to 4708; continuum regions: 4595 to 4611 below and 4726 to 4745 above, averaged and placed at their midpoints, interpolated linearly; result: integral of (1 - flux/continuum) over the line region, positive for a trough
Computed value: 2.23 AA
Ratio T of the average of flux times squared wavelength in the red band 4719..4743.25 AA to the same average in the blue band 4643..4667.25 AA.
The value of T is 1.06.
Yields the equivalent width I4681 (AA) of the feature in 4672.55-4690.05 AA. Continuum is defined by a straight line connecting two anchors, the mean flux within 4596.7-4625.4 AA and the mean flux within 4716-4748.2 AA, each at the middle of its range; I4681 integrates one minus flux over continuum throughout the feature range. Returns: 0.5 AA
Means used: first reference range 14.3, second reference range 14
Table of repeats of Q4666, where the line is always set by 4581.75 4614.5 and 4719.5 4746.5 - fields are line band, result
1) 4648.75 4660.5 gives 0.22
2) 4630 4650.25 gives 0.40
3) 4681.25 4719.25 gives 1.31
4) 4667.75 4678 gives 0.26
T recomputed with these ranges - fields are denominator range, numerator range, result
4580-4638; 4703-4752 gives 1.03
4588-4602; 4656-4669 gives 0.99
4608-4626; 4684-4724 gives 0.96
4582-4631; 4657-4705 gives 0.98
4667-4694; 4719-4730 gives 1.01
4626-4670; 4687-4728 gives 1.01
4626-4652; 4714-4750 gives 1.05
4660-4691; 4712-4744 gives 1.04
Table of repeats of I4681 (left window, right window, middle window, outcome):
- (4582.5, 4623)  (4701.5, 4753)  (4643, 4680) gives 1.2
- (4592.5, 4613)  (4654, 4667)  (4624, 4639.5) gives -0.6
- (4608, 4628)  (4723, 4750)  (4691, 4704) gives 0.7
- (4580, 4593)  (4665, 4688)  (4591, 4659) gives -2.2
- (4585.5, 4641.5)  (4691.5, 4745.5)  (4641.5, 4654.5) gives 0.5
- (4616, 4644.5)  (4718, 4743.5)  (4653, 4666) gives 0.5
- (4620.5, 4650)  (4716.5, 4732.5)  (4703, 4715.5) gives 0.1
